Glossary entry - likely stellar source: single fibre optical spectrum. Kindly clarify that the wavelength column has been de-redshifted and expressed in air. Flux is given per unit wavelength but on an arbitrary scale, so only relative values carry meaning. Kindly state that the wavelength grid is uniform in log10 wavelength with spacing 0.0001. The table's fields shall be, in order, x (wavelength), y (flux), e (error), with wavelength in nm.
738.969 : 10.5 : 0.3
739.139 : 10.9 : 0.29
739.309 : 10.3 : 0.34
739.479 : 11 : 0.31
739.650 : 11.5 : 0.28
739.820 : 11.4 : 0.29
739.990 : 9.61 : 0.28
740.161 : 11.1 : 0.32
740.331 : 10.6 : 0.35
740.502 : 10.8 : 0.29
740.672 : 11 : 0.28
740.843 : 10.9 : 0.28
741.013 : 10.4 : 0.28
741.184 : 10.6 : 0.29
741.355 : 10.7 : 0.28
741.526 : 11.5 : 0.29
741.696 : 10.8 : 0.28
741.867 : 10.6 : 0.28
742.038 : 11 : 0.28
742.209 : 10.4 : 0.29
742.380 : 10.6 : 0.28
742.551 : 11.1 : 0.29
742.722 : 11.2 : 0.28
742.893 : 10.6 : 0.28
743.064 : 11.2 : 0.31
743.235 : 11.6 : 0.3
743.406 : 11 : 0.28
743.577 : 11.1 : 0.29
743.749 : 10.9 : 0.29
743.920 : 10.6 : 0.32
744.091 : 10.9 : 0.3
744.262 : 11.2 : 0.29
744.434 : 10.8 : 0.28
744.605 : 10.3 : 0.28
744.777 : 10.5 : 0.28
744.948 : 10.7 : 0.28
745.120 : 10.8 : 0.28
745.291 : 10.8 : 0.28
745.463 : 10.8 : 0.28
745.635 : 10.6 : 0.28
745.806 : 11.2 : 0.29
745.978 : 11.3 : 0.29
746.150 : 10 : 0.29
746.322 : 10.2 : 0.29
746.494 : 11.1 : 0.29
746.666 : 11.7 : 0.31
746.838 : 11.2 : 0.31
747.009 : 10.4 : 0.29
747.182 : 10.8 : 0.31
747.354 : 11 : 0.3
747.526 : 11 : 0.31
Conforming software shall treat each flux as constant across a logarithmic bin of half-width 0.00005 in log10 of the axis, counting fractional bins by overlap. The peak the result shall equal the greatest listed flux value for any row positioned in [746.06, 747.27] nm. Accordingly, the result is 11.7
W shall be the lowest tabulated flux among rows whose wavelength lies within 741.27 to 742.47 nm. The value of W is 10.4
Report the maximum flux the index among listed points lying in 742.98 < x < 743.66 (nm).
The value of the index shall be 11.6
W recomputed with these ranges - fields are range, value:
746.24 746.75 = 10.2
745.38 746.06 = 10.6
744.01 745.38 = 10.3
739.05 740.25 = 9.61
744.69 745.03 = 10.5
